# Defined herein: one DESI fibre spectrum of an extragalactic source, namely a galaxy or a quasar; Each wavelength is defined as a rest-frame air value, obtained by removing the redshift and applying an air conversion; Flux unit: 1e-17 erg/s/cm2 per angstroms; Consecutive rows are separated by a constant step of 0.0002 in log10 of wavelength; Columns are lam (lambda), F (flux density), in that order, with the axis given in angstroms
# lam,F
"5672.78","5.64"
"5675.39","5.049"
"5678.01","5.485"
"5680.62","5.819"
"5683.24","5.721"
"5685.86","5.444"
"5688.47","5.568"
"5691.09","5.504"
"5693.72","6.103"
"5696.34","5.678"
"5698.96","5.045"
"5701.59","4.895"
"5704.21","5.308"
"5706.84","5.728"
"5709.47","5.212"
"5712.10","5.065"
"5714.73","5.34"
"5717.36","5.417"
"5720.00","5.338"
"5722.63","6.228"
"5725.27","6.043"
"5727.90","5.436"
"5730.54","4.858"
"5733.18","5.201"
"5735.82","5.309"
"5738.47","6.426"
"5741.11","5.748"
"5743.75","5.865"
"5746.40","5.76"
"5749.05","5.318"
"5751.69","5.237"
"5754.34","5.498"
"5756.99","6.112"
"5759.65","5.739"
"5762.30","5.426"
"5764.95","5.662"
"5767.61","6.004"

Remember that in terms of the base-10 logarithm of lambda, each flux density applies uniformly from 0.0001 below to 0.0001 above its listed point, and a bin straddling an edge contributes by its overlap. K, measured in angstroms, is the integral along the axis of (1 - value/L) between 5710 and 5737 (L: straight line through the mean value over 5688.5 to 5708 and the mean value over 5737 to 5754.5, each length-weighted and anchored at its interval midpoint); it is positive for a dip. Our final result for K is 0.85 angstroms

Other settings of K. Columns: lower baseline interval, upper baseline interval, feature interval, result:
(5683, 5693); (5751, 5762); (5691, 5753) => 1.2 angstroms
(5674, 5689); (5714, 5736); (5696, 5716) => 0.8 angstroms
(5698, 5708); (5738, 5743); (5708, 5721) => 0.5 angstroms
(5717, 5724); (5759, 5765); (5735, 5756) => -0.1 angstroms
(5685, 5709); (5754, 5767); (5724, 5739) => 0.3 angstroms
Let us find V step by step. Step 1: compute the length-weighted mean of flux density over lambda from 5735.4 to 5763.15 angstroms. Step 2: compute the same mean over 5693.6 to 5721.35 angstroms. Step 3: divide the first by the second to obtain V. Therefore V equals 1.1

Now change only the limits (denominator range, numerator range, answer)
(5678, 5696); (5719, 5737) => 0.97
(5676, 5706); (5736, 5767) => 1.04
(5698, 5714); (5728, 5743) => 1.06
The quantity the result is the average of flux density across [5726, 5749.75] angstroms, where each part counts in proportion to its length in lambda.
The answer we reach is 5.56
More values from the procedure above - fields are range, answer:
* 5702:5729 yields 5.49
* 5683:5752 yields 5.51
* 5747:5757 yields 5.48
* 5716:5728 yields 5.72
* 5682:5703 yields 5.49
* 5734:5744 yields 5.8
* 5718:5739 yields 5.57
